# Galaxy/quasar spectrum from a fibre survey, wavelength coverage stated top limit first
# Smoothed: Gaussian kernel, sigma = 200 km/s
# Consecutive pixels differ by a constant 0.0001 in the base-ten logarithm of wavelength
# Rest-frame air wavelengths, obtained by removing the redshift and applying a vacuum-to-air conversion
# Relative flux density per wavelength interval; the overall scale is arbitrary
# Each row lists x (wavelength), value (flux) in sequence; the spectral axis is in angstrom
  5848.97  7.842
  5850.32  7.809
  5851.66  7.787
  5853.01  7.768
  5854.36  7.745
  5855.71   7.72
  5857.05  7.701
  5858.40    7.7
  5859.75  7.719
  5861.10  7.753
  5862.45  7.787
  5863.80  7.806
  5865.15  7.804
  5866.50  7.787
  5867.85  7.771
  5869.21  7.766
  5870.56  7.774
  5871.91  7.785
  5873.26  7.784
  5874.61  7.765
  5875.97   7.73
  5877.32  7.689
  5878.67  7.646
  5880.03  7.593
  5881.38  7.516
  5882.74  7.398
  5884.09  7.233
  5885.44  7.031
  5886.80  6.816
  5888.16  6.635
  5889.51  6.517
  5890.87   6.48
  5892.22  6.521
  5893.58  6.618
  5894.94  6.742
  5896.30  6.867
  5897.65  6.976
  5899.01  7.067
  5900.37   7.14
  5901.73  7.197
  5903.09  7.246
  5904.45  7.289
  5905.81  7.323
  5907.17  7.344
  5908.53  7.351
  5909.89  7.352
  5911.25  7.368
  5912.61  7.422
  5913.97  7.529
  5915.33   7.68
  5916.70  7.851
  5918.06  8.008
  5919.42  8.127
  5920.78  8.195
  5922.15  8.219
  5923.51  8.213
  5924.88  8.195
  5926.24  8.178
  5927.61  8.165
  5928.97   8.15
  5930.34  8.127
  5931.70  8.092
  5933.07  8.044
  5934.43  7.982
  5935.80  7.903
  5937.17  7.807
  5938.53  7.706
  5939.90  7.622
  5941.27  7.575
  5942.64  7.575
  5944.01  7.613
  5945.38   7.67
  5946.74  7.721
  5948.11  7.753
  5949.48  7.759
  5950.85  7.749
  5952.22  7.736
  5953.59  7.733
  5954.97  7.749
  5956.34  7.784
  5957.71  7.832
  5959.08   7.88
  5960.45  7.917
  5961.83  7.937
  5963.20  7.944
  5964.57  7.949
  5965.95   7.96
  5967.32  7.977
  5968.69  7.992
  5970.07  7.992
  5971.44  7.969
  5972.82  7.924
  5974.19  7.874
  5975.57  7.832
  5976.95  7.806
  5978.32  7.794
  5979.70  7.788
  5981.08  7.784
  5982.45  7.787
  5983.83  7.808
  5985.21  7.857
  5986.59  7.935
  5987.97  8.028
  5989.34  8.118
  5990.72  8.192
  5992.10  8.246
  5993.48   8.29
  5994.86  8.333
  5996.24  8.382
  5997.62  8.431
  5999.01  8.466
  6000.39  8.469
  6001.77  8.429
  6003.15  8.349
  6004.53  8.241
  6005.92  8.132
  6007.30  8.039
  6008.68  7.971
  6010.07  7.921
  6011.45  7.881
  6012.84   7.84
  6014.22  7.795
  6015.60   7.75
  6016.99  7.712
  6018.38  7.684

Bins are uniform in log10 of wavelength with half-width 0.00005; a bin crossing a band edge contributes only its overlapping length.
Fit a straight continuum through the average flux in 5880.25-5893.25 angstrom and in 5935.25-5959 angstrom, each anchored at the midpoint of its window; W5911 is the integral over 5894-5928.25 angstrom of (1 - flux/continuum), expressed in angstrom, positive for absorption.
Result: -1.42 angstrom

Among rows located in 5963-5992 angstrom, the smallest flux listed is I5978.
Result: 7.784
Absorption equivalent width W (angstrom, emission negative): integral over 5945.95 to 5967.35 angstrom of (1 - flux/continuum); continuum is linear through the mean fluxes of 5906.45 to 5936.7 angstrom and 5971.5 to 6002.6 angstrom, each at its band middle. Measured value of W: 0.41 angstrom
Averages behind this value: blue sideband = 7.89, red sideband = 8.07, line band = 7.83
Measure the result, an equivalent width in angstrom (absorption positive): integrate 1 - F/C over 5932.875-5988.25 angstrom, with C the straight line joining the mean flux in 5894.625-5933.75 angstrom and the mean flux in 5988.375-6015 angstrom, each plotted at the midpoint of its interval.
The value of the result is 0.7 angstrom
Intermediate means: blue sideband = 7.65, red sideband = 8.18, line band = 7.83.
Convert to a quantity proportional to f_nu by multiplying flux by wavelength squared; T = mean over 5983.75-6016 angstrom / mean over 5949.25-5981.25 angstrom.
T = 1.0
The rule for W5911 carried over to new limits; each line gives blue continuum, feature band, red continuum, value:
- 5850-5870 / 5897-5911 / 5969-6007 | 1.1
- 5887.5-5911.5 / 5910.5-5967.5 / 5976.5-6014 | -3.2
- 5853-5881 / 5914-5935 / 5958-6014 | -0.5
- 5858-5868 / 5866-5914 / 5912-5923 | 3.4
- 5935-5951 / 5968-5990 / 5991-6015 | 0.3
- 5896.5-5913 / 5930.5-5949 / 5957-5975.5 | -0.4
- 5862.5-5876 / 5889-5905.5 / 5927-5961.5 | 1.9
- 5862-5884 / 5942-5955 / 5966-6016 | 0.4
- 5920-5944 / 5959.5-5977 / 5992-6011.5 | 0.4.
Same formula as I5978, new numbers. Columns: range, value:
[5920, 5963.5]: 7.575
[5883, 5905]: 6.48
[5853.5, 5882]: 7.516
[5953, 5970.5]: 7.733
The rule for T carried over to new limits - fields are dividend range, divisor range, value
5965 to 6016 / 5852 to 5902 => 1.13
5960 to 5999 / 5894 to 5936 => 1.07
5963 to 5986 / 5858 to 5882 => 1.06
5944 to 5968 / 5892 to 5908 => 1.13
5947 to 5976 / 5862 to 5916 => 1.10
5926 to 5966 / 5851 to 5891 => 1.07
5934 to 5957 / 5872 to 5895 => 1.10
